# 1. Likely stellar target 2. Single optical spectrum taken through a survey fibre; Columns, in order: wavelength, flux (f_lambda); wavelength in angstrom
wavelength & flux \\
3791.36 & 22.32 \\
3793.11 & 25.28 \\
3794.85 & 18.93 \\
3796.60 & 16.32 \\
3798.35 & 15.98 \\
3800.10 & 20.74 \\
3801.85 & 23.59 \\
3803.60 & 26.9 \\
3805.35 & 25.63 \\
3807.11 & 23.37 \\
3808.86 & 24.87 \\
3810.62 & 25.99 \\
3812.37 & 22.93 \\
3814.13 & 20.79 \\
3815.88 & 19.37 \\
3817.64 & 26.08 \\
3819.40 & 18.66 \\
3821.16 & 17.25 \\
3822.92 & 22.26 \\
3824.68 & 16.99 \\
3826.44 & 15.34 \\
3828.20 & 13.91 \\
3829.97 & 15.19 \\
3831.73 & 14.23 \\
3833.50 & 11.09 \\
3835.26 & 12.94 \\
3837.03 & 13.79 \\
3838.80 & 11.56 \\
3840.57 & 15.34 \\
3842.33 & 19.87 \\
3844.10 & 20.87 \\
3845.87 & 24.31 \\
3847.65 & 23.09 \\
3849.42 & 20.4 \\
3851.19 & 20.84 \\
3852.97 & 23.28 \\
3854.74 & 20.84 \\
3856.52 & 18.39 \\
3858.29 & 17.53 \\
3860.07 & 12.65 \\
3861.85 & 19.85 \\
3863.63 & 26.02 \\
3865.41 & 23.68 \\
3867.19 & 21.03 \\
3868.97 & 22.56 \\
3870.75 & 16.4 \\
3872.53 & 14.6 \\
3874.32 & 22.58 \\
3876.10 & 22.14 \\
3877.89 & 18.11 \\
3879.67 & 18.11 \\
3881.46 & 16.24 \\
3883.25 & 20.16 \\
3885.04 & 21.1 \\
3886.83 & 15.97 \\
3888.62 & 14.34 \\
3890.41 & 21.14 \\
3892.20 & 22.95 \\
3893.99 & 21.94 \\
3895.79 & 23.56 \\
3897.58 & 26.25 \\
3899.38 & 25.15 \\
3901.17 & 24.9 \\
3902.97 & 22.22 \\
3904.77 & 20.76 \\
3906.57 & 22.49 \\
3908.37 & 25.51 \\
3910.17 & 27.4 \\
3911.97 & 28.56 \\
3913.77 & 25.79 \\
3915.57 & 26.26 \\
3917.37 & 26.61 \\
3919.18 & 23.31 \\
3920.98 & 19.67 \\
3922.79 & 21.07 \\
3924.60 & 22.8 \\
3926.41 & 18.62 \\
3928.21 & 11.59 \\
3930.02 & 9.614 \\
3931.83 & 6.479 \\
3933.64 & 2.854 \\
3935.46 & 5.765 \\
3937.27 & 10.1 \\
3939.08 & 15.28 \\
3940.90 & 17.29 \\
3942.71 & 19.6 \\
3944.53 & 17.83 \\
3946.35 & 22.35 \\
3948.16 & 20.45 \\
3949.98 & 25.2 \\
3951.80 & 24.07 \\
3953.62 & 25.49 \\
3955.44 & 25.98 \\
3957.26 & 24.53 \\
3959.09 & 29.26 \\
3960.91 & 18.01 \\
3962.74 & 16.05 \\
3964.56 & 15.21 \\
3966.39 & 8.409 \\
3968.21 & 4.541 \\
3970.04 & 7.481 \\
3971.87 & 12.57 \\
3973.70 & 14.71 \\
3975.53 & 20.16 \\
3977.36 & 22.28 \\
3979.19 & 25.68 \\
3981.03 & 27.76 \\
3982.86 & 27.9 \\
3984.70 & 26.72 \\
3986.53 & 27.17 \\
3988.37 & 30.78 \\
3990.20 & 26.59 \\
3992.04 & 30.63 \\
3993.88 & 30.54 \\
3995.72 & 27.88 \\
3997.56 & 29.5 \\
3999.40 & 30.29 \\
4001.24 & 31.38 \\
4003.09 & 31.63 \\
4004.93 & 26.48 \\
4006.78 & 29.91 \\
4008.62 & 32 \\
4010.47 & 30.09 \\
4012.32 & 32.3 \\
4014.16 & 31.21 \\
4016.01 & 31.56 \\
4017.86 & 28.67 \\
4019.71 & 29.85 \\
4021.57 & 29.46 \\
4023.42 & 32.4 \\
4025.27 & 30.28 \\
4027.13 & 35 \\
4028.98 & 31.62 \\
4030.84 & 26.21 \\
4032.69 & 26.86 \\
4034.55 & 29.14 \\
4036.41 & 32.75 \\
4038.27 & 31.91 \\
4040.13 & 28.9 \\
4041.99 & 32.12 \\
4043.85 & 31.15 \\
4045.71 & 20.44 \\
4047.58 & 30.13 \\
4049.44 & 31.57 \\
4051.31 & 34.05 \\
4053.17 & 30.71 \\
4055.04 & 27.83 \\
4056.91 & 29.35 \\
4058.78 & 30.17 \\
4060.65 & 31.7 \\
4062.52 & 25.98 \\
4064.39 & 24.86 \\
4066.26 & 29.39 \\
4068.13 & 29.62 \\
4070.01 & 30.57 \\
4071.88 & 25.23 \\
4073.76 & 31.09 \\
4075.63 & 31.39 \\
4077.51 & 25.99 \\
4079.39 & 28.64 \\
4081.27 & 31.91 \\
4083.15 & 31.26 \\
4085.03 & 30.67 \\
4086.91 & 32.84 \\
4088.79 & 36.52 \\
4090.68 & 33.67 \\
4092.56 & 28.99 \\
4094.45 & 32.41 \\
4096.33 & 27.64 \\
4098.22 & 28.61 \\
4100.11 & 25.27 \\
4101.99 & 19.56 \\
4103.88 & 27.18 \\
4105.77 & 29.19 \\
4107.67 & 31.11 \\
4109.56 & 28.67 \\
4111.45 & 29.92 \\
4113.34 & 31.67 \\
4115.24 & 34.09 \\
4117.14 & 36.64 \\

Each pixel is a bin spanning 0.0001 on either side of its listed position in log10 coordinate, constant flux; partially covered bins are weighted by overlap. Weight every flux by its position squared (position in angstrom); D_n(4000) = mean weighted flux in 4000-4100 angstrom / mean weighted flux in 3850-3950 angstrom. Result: 1.6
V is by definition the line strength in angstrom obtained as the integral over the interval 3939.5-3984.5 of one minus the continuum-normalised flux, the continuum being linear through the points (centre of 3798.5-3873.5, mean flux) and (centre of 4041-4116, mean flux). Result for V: 9.1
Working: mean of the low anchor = 19.6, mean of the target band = 19.8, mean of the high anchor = 29.6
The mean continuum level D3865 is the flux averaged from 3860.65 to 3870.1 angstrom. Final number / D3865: 22.1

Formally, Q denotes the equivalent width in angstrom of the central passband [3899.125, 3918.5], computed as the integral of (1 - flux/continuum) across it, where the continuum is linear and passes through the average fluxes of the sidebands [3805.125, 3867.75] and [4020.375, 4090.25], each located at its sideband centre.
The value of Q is -1.8 angstrom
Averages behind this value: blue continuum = 19.4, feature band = 25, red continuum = 30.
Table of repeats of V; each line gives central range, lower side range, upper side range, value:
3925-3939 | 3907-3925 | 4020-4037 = 8.43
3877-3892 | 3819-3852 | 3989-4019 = 1.86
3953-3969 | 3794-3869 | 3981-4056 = 4.83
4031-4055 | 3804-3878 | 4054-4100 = -1.26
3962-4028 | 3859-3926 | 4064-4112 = 0.34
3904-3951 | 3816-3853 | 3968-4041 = 8.27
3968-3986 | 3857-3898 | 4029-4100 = 3.92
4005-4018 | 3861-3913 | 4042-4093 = -1.59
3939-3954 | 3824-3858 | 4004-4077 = 1.91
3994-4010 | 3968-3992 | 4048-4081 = -4.05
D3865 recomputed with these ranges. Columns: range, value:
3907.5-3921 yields 25.8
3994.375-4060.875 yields 30.2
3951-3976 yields 17.5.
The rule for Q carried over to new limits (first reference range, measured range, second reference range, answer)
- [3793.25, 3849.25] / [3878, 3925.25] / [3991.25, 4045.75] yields 2.9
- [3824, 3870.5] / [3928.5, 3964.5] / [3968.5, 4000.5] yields 8.2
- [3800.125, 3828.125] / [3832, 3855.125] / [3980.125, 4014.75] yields 4.9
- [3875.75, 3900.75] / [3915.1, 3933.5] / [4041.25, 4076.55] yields 3.8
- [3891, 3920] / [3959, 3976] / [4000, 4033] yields 8.6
